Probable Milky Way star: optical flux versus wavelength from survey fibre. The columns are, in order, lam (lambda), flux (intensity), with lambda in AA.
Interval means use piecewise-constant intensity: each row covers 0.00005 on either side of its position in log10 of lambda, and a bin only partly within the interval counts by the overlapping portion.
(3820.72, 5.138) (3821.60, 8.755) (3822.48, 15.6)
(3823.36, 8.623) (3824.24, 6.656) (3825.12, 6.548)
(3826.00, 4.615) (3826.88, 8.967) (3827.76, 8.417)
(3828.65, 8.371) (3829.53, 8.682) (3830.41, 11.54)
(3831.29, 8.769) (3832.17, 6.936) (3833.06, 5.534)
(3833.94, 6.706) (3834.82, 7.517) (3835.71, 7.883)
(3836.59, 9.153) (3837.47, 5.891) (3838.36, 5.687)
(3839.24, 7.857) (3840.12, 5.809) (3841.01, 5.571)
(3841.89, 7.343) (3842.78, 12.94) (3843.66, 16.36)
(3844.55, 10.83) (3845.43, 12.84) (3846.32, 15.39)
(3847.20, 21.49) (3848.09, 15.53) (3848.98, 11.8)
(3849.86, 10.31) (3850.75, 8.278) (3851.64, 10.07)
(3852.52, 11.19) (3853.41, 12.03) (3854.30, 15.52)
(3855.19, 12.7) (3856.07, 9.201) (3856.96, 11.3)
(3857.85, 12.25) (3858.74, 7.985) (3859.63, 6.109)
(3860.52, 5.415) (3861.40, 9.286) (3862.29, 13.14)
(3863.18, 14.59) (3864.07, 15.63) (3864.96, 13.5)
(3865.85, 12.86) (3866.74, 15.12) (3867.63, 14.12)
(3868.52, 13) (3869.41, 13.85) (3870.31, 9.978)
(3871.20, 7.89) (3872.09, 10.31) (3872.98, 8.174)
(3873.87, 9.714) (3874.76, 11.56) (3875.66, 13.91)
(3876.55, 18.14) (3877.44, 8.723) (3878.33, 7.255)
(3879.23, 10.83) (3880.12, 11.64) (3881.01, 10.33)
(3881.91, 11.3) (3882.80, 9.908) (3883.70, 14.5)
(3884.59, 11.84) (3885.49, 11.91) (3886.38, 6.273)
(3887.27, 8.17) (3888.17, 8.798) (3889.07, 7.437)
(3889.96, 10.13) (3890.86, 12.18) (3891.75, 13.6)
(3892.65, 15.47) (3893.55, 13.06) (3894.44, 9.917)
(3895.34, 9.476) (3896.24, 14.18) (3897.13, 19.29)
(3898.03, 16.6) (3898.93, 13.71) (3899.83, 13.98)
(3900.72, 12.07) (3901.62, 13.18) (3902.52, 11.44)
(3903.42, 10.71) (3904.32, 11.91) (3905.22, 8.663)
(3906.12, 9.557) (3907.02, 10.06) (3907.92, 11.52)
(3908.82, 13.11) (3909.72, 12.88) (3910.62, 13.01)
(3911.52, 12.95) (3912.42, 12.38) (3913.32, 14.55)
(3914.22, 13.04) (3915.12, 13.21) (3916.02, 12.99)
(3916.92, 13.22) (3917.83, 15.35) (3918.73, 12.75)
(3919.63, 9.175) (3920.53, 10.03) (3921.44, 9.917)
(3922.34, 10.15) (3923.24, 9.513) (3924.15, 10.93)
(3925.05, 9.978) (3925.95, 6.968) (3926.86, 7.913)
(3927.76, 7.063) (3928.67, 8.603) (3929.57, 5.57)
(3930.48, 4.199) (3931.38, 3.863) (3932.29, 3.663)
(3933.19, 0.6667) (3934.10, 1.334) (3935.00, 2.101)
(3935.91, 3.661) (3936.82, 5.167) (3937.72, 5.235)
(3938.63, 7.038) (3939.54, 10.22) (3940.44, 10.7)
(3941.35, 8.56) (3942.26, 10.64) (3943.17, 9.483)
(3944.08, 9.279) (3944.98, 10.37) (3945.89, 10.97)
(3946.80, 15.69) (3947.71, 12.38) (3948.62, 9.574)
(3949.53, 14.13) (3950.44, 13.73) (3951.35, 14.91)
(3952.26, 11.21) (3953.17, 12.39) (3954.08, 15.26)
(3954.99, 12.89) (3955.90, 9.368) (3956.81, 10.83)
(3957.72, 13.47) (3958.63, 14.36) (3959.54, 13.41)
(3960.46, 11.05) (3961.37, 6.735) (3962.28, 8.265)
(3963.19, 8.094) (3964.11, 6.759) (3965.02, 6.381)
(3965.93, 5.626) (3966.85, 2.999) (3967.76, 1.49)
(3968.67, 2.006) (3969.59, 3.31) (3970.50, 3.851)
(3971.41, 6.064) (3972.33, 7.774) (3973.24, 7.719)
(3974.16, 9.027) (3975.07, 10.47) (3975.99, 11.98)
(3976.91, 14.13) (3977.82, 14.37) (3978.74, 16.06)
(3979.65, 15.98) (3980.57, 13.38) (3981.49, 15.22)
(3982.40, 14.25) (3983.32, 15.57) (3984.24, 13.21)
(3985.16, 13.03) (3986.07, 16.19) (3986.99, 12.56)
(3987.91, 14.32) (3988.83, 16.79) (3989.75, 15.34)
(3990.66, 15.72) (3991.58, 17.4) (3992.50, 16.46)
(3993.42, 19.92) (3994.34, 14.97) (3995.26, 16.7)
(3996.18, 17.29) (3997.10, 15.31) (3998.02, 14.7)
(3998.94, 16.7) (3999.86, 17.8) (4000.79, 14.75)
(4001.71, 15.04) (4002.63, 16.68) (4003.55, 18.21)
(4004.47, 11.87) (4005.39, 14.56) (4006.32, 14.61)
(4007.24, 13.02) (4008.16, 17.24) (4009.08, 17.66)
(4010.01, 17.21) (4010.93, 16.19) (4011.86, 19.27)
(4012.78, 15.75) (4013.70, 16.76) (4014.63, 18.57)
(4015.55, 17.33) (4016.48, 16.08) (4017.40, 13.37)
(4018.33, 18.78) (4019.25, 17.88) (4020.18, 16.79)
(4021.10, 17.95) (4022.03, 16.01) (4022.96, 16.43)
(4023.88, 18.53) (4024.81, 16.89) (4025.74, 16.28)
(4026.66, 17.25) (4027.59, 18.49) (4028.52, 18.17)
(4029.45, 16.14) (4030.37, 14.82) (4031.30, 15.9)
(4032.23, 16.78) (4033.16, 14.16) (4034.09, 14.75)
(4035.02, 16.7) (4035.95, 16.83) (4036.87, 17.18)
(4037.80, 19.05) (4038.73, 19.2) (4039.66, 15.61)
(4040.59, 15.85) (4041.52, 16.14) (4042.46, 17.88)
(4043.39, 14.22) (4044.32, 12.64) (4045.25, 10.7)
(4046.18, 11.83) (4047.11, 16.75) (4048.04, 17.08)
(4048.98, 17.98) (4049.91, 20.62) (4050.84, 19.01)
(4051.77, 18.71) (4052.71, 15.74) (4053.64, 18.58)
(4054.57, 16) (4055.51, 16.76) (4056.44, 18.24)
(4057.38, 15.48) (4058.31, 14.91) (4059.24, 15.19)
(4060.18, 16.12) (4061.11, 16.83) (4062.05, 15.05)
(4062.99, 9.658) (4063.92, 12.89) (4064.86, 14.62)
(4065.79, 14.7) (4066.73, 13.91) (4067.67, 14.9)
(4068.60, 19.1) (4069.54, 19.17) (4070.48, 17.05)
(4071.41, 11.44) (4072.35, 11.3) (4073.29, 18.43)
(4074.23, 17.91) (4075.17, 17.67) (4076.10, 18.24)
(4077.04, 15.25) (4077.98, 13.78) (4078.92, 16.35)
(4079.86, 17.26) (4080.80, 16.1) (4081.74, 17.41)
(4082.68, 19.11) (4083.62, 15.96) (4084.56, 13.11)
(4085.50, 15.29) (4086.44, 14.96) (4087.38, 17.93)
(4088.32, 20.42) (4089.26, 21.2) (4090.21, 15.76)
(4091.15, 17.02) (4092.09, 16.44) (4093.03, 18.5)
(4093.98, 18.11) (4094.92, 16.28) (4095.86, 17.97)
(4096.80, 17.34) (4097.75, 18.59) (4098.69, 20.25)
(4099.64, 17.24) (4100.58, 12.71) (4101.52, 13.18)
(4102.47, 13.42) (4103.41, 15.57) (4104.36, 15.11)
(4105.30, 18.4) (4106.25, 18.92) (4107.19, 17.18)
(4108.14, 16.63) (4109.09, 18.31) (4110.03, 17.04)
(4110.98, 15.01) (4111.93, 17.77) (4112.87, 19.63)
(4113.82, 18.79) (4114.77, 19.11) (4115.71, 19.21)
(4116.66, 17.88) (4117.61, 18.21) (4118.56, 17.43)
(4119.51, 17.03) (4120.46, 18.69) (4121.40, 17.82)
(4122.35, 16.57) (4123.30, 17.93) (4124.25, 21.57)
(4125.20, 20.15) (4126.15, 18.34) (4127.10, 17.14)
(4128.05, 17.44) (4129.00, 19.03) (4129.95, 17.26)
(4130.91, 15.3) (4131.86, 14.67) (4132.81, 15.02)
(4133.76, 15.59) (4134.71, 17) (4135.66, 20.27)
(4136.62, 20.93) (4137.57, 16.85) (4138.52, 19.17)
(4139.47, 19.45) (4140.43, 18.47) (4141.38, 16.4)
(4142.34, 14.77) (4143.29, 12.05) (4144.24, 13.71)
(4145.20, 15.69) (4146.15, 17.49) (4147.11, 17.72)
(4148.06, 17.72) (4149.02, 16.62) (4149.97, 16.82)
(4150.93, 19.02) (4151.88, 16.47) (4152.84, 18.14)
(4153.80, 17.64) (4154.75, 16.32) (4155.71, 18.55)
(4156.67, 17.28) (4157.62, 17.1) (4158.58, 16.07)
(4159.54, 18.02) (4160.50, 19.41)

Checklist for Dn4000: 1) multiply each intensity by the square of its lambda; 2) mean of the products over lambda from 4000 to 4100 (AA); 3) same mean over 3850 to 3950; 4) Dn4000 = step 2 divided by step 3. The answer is 1.67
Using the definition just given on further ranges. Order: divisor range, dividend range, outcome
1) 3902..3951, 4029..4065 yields 1.76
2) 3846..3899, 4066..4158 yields 1.64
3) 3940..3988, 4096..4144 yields 1.74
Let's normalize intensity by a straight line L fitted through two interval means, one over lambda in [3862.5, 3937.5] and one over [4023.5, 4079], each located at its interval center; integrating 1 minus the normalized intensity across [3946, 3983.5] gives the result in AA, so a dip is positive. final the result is 7.2 AA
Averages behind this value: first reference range 10.7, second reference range 16.1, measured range 10.5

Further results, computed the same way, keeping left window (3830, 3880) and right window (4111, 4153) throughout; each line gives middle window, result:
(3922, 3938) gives 8.5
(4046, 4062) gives -1.3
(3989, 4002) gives -1.9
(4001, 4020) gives -2.2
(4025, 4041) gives -1.6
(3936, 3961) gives 3.8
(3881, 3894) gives 0.6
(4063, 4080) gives 0.5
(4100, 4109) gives 0.6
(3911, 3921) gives -0.4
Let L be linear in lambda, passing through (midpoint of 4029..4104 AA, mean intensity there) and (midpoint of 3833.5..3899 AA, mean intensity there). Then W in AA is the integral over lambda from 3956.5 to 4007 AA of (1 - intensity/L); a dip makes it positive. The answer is 6.4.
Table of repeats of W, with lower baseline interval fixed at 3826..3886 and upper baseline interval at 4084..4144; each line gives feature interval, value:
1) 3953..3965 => 2.3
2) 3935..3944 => 3.7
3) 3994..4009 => -1.3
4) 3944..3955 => 0.4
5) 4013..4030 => -2.4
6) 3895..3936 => 6.2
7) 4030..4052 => -1.2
